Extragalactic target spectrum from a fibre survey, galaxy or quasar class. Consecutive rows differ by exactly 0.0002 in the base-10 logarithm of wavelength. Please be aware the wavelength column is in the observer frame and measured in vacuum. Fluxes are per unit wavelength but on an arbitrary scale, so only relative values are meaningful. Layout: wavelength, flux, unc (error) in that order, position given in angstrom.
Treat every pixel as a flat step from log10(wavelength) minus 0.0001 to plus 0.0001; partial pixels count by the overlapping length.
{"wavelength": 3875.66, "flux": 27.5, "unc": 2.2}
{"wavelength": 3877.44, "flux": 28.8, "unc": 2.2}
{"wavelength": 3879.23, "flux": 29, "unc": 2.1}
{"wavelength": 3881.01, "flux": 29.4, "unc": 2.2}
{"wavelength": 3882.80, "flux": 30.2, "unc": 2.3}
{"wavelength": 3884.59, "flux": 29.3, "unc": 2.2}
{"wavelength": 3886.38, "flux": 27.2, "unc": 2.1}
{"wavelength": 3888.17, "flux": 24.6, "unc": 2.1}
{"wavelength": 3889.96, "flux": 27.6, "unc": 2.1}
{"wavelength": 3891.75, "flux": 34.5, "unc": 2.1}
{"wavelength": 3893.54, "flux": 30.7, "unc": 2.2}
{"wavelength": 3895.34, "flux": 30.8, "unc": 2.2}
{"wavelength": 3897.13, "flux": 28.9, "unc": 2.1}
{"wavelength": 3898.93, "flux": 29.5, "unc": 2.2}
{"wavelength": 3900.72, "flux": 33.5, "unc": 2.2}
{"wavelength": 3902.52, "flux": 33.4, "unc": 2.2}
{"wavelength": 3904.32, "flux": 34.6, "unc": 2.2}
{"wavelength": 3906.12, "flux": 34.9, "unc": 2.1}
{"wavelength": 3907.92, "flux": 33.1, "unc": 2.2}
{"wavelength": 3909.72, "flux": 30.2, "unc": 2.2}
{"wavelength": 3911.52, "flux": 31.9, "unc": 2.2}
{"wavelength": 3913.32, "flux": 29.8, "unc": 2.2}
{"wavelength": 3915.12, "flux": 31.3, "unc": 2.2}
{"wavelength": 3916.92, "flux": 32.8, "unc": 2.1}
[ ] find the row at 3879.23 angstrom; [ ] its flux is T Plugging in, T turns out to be 29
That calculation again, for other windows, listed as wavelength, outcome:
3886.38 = 27.2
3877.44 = 28.8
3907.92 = 33.1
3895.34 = 30.8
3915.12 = 31.3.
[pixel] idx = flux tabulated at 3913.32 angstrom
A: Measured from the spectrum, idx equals 29.8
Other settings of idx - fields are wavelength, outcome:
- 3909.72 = 30.2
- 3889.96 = 27.6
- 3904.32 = 34.6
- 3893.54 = 30.7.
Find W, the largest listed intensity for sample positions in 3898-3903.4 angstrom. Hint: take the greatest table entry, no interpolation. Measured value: 33.5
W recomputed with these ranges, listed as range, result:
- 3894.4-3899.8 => 30.8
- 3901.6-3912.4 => 34.9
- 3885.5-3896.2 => 34.5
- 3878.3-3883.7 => 30.2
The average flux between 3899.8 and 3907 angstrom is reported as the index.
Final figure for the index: 34.1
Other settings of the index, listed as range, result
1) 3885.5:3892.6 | 28.5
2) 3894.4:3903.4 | 31.2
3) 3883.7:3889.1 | 27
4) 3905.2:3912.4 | 32.5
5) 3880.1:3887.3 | 29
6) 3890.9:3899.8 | 30.8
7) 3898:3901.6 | 31.5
